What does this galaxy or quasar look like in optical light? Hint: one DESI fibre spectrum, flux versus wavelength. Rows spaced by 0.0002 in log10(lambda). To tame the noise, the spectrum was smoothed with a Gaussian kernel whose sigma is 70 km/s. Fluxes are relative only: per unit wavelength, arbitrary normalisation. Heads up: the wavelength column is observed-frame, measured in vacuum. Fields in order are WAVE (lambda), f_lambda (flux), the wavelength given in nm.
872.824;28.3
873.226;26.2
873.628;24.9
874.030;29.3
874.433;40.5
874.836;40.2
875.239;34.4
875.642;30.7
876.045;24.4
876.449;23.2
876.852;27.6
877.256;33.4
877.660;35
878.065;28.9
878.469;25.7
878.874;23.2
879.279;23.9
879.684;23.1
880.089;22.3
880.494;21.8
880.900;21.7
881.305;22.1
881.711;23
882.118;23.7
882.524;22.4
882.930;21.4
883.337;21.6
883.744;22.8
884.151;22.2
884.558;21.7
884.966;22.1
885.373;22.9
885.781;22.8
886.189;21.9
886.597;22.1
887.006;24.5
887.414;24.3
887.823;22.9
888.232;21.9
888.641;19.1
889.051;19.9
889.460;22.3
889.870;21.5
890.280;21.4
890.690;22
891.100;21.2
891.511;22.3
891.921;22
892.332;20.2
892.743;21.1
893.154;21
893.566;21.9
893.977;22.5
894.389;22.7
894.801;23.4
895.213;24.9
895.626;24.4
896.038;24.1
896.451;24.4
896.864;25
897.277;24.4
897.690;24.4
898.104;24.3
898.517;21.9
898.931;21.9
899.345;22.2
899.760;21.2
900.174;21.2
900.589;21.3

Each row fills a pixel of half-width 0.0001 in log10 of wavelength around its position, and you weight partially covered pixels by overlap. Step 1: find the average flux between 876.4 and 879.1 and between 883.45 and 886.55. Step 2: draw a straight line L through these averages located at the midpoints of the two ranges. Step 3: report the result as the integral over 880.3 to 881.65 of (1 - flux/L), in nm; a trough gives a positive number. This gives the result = 0.19 nm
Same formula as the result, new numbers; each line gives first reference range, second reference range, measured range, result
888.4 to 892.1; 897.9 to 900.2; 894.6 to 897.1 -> -0.286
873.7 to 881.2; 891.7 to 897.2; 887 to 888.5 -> 0.115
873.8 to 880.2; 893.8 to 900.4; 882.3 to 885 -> 0.515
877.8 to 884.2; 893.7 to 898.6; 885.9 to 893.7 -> 0.610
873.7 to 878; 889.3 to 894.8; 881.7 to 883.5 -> 0.335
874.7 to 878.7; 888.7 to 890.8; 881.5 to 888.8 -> 0.561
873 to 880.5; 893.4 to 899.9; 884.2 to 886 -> 0.274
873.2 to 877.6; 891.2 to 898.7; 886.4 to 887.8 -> 0.138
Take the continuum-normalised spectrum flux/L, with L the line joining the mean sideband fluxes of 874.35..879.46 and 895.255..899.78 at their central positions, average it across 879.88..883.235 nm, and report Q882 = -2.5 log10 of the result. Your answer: 0.265 mag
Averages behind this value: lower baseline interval 29.9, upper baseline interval 23.6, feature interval 22.3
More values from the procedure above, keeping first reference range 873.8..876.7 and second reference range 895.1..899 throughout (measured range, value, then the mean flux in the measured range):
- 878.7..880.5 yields 0.295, 23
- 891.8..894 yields 0.192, 21.3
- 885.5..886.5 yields 0.240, 22.4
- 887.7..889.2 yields 0.281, 20.9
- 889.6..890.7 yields 0.219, 21.6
